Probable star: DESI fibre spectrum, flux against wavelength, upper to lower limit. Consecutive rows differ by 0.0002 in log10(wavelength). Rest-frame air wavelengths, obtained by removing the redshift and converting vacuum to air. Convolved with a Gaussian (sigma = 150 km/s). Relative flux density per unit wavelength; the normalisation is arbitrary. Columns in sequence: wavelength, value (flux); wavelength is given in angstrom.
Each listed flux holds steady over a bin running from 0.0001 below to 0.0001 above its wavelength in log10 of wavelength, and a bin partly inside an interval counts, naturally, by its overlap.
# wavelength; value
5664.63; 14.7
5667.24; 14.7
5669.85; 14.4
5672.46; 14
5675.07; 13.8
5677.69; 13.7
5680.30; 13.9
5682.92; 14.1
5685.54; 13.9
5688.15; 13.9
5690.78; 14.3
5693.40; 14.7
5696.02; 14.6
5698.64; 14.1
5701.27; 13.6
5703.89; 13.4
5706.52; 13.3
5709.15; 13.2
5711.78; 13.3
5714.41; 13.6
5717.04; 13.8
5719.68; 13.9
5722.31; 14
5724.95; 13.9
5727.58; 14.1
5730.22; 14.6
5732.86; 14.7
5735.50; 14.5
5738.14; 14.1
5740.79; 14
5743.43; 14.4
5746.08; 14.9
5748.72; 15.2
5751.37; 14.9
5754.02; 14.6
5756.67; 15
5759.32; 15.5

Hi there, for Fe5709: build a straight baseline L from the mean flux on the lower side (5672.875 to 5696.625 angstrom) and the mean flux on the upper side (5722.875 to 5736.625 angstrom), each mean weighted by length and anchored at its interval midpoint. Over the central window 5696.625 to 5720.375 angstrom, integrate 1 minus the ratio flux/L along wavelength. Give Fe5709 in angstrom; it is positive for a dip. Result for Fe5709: 1.03 angstrom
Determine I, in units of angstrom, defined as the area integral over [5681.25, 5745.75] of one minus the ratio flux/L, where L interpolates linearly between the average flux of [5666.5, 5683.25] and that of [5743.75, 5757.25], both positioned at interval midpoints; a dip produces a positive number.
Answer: 2.1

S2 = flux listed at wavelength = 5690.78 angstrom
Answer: 14.3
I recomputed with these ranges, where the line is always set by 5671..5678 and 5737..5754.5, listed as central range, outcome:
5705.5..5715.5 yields 0.6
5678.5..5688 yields 0.0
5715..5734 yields 0.3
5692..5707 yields 0.1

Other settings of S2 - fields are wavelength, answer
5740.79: 14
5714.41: 13.6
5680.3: 13.9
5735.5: 14.5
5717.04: 13.8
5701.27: 13.6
